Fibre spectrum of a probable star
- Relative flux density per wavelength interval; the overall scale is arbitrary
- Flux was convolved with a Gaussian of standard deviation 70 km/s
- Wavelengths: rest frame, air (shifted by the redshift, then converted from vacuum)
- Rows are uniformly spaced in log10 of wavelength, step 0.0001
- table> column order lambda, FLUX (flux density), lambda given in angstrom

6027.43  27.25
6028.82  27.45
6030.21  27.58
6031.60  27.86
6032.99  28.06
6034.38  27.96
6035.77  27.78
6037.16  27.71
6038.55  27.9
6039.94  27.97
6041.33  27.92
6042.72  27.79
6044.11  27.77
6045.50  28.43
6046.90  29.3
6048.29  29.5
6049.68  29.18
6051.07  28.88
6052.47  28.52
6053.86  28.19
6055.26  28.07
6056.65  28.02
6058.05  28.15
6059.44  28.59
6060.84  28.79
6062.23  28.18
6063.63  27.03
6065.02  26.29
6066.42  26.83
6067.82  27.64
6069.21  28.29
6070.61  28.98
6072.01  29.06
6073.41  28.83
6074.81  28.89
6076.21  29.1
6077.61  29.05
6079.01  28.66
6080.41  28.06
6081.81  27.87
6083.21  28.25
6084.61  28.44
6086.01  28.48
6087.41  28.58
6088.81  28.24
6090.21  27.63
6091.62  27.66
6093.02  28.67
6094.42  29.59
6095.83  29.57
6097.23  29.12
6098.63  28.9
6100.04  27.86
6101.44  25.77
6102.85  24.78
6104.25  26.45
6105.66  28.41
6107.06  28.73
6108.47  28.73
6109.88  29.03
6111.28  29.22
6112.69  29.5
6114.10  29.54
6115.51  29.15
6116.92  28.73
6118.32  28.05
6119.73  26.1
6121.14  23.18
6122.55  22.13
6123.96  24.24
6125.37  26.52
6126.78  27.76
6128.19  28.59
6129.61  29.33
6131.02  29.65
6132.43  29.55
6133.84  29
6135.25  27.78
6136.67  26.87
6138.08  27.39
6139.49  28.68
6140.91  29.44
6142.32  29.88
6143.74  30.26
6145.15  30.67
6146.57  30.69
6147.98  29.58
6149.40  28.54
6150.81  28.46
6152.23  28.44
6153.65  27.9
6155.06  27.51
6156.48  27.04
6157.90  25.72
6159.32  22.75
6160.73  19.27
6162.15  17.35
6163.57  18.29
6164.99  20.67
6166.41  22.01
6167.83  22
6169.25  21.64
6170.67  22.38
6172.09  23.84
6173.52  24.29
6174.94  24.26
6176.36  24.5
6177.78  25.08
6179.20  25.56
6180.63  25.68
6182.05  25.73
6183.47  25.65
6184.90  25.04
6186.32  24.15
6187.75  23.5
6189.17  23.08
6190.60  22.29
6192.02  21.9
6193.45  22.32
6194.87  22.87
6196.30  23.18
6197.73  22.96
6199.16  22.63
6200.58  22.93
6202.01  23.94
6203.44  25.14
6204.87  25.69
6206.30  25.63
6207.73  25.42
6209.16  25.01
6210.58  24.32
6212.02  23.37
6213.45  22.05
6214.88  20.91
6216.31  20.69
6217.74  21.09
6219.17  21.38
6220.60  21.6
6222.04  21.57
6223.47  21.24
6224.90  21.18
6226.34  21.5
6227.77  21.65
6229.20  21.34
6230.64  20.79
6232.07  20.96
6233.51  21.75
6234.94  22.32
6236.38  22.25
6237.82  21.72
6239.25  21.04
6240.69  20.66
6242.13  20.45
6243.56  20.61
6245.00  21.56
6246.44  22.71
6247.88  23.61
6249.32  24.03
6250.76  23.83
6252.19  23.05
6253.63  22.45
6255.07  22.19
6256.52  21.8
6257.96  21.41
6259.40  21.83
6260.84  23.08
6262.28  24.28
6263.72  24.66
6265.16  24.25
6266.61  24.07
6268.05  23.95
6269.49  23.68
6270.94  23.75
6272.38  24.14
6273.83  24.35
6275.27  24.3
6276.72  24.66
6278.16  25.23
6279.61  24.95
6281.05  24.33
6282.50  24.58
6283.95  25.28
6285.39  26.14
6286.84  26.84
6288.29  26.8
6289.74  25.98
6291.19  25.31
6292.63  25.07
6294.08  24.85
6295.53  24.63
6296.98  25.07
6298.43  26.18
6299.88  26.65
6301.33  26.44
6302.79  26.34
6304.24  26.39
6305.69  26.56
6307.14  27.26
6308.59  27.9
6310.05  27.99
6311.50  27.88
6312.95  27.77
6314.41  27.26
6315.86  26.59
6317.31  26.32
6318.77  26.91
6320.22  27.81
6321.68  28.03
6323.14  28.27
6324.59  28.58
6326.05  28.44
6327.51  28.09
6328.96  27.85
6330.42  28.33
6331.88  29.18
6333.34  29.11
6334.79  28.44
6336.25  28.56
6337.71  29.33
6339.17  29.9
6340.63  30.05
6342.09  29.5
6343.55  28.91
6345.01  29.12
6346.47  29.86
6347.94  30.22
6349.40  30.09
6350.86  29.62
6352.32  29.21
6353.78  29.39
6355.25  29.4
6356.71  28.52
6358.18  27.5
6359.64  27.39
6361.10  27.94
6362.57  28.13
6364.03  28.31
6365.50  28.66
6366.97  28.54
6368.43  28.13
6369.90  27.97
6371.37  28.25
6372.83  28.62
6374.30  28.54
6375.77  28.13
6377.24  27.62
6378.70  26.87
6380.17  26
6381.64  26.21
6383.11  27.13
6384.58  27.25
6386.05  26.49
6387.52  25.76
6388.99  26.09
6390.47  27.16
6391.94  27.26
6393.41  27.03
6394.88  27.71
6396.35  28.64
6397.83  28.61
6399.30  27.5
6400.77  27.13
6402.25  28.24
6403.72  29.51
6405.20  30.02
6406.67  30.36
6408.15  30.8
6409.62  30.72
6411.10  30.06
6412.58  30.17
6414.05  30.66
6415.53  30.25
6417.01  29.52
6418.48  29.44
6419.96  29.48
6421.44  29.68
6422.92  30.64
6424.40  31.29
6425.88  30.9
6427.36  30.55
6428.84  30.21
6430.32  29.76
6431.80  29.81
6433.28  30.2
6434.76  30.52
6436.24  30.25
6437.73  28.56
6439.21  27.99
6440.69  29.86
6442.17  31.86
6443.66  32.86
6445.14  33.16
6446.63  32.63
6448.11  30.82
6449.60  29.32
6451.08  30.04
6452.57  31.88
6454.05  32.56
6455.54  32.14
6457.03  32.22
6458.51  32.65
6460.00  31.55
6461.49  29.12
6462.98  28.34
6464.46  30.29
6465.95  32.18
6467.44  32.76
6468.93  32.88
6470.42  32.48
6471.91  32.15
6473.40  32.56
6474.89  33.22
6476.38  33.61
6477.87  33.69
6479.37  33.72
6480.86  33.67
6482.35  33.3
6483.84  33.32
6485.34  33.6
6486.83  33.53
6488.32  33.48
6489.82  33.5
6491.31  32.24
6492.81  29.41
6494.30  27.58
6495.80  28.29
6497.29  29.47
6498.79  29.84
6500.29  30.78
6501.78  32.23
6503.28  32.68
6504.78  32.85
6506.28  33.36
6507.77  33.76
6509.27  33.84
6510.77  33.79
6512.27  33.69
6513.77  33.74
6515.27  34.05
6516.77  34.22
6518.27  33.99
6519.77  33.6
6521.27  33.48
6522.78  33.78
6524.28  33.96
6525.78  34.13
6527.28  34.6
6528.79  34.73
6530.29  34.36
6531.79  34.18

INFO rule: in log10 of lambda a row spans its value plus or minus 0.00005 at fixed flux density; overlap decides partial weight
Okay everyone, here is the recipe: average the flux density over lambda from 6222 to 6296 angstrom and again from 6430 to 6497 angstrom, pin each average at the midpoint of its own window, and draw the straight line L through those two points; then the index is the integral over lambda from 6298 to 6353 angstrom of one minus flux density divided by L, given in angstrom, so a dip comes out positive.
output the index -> -4.7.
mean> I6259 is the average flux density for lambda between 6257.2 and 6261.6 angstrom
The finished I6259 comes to 22.1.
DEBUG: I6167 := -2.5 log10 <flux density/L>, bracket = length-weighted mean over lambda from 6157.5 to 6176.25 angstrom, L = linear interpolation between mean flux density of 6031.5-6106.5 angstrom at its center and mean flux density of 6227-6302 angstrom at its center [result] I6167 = 0.18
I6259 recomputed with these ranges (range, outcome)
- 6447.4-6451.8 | 30.1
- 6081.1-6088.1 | 28.3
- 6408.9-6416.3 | 30.3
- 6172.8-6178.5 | 24.5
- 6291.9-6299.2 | 25.2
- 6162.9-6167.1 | 20.3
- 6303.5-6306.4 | 26.5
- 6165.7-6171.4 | 22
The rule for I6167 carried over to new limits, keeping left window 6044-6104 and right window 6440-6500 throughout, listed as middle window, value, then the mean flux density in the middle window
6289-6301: 0.18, 25.5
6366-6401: 0.13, 27.5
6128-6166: 0.08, 26.9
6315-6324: 0.12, 27.4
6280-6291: 0.17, 25.7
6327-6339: 0.07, 28.7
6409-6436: 0.04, 30.2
